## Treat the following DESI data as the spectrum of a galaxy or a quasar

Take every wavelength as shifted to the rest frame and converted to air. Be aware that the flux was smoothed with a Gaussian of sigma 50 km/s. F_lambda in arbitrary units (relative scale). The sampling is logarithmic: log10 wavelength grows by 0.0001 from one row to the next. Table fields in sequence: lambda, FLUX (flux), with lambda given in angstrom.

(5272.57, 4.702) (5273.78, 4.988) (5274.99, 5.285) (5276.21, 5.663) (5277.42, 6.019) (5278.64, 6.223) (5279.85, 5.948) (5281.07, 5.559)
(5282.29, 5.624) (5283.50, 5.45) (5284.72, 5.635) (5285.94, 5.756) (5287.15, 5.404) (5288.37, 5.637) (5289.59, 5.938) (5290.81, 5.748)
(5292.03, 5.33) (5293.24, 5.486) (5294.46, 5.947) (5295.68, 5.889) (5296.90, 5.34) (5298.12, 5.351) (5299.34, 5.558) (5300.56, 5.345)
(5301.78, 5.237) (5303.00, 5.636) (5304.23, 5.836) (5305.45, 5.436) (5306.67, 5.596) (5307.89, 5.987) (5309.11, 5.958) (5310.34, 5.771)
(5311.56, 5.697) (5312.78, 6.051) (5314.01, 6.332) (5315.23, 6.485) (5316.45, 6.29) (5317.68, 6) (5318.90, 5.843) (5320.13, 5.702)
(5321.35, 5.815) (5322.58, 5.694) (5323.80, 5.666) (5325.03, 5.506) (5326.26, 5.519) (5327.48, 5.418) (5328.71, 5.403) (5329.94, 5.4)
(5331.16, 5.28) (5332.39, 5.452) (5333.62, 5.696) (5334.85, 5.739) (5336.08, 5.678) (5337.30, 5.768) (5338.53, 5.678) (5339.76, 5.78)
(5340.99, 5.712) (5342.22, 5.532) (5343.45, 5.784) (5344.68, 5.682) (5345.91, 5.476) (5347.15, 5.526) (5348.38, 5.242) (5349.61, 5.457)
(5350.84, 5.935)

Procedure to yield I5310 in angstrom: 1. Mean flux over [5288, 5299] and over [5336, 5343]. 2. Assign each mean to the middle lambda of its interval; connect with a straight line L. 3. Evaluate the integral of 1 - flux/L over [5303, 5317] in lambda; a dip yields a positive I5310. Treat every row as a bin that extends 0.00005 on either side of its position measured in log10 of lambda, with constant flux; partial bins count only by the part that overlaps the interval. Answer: -0.7 angstrom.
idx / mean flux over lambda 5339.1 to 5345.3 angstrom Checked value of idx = 5.7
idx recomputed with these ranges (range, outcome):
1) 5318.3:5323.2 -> 5.76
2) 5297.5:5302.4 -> 5.38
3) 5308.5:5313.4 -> 5.86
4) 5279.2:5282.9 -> 5.72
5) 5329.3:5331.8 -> 5.35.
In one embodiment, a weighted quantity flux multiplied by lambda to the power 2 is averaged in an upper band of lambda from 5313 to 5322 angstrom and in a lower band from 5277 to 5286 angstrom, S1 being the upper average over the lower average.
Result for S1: 1.1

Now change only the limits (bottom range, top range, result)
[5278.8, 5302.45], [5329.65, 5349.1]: 1.02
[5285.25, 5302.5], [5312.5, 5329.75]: 1.06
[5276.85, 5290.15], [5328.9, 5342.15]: 1.00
